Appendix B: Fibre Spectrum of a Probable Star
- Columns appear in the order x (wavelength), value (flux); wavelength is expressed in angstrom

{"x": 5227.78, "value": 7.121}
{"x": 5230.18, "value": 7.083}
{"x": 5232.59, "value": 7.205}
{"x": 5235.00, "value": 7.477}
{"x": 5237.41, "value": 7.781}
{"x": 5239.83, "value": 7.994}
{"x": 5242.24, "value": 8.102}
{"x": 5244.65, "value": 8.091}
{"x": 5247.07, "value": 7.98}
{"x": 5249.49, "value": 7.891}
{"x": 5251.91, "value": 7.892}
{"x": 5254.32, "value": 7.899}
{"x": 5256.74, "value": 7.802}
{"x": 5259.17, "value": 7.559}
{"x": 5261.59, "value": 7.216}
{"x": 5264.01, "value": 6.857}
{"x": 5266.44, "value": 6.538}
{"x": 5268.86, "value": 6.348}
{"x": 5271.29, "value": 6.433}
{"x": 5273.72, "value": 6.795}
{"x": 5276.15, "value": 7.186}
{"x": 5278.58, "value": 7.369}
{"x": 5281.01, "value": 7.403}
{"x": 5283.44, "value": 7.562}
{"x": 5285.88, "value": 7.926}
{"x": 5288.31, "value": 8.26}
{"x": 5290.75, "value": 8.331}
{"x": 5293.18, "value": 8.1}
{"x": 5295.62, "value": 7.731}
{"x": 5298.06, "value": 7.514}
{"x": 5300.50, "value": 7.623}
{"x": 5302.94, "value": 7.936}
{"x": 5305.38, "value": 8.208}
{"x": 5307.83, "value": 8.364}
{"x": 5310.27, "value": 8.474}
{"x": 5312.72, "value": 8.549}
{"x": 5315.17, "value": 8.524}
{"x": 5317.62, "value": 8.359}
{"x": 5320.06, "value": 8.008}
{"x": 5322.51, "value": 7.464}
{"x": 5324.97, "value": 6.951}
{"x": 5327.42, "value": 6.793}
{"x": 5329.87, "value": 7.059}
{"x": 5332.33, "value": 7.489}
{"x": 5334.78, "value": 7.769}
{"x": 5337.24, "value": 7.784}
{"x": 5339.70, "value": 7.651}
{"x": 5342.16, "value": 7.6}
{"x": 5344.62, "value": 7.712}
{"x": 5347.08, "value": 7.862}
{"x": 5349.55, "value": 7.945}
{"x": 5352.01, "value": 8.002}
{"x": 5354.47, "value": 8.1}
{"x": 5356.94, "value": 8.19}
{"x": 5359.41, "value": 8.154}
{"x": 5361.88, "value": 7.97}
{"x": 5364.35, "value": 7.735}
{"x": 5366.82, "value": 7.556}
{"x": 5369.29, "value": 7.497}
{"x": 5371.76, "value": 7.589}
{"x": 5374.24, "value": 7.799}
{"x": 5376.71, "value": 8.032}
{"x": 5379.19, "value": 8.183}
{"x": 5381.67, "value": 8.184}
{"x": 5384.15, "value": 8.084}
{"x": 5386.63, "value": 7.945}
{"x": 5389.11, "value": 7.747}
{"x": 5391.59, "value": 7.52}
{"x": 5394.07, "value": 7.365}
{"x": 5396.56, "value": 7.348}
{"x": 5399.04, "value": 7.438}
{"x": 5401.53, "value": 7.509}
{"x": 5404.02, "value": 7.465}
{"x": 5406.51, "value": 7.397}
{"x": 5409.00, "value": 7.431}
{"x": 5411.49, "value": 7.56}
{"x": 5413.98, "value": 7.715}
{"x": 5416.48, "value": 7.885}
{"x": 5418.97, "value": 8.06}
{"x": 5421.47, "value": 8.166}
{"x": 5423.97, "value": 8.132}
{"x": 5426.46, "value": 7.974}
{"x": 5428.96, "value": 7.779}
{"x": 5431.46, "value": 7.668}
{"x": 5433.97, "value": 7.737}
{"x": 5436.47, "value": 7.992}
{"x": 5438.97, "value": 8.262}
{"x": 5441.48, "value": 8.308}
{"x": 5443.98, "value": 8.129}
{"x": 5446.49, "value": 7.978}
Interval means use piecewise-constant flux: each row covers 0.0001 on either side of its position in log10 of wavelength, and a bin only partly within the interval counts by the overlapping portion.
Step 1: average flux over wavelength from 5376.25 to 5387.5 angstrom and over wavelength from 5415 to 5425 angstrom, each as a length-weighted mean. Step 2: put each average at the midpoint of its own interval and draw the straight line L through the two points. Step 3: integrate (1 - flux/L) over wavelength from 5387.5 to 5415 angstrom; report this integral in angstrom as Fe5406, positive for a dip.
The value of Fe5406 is 1.9 angstrom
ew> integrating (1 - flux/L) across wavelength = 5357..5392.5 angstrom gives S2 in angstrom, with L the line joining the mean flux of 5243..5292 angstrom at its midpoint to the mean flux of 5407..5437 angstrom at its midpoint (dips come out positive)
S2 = -0.7 angstrom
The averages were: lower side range 7.47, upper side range 7.83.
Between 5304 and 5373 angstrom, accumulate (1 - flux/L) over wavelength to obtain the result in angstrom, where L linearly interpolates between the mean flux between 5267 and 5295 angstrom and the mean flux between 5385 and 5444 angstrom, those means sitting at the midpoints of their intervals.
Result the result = -2.4 angstrom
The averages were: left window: 7.42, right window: 7.77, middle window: 7.83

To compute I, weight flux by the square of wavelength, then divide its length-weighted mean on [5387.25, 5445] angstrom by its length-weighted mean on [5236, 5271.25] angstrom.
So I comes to 1.1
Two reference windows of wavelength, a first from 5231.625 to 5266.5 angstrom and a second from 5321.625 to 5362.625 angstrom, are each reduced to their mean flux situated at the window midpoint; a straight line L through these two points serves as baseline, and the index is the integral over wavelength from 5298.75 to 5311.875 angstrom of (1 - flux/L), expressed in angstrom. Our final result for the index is -0.8 angstrom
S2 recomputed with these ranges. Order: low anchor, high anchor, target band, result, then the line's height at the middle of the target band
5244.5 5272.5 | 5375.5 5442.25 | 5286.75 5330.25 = -2.4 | 7.5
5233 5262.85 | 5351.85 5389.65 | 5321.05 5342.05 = 1.3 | 7.88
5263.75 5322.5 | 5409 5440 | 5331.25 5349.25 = 0.1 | 7.76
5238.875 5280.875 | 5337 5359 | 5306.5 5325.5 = -1.0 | 7.71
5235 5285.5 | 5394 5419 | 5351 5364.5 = -1.0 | 7.51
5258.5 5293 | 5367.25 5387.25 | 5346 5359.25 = -0.5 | 7.75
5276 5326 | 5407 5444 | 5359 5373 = 0.3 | 7.91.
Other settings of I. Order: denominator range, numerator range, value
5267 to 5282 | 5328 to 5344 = 1.12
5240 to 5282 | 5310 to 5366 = 1.09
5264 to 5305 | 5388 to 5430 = 1.08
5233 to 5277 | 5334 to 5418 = 1.09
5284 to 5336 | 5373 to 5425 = 1.02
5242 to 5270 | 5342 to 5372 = 1.09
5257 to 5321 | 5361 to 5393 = 1.06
